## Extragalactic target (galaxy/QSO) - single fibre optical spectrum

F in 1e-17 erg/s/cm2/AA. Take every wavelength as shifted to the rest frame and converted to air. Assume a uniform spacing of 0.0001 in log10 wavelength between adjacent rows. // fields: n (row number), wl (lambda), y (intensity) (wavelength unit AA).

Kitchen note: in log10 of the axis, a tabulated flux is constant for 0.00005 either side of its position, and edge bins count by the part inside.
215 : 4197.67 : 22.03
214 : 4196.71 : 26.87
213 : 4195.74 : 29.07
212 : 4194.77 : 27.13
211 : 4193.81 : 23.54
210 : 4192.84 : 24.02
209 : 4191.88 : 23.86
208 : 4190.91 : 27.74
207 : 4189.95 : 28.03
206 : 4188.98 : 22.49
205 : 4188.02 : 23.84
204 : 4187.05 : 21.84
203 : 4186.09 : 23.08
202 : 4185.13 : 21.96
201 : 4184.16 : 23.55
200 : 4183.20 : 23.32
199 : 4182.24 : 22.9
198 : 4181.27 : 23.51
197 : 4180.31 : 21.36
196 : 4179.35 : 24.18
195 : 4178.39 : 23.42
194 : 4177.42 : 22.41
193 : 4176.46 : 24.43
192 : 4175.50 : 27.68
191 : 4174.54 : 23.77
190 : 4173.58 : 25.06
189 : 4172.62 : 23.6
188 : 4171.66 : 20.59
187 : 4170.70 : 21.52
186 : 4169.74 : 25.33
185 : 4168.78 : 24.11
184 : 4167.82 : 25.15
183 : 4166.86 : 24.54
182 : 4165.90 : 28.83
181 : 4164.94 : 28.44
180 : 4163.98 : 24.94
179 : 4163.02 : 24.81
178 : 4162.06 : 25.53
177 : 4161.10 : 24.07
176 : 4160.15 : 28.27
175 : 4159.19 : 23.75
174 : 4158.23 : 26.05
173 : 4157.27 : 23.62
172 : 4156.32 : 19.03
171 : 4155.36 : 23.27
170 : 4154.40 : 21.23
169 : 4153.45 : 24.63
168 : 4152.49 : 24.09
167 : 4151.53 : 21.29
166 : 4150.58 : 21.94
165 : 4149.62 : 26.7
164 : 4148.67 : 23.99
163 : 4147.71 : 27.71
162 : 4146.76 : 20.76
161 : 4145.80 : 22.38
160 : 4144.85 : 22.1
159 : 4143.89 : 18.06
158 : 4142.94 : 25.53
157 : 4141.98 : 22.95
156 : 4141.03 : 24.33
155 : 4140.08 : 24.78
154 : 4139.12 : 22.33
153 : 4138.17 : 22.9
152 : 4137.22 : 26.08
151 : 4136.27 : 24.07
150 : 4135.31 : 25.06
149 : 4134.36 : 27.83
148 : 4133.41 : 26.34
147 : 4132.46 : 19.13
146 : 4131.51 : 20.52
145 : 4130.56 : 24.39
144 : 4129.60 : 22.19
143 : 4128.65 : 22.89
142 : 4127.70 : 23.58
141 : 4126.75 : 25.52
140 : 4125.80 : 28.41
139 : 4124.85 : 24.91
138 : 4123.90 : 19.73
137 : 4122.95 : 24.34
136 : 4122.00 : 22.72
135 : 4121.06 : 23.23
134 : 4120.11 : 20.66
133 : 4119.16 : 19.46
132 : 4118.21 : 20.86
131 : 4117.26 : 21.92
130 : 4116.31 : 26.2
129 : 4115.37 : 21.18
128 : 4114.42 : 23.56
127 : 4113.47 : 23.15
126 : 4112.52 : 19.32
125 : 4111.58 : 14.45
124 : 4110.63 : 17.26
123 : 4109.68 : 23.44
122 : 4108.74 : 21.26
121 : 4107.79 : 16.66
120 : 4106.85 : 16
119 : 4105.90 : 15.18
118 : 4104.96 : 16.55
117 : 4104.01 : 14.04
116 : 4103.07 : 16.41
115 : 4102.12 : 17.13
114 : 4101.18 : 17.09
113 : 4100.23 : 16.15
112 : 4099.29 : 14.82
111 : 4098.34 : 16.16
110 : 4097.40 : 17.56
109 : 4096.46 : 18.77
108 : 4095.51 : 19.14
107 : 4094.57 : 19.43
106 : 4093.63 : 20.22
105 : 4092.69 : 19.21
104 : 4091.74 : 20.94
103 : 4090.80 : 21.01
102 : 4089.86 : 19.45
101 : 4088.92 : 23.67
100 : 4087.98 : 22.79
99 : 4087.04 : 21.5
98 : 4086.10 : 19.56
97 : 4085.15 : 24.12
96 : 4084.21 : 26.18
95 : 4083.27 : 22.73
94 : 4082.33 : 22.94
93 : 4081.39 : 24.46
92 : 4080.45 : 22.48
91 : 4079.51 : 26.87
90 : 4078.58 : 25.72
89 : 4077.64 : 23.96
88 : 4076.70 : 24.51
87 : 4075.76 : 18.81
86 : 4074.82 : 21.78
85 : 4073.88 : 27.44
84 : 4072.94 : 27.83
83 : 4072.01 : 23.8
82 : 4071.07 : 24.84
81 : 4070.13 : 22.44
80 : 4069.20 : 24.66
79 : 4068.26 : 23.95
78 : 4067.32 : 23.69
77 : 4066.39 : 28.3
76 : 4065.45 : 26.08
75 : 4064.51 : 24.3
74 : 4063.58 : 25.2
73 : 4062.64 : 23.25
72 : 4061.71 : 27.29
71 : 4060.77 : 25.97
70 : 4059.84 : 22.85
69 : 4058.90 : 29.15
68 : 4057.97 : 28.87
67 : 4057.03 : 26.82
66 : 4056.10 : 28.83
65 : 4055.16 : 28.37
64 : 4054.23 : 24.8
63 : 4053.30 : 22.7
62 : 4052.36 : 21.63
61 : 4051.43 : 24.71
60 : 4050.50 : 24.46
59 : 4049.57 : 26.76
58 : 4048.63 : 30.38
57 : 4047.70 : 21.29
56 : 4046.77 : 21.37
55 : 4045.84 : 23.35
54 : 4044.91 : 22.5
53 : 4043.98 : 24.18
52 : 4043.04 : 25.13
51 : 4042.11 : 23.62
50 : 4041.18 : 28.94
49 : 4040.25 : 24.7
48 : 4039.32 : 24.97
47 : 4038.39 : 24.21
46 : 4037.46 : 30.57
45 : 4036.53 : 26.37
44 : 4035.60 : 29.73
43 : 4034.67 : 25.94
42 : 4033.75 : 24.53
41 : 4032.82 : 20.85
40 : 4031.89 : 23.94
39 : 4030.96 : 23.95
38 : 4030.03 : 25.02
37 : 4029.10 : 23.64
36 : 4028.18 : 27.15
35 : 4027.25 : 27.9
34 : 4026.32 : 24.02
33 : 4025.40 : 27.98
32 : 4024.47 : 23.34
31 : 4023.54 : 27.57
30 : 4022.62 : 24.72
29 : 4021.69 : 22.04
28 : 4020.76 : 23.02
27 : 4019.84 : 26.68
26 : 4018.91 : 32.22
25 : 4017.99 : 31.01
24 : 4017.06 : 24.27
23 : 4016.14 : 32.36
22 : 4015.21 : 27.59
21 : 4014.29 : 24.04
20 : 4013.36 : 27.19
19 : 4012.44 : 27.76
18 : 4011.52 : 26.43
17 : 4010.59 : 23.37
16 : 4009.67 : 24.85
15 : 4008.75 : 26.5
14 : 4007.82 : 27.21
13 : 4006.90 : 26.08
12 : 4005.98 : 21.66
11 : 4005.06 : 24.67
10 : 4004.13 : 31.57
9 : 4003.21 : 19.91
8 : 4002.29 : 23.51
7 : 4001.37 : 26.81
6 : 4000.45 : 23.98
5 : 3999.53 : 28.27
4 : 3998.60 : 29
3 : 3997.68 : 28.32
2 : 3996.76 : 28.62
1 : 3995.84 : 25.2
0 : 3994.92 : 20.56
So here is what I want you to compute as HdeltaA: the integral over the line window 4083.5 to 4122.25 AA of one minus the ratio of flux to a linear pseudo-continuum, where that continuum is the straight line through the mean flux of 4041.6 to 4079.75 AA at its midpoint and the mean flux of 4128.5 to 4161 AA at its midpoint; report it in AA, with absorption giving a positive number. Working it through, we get 7.2 AA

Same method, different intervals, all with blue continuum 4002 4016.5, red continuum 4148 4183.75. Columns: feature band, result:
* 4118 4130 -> 0.8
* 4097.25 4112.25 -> 4.8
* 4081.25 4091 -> 1.0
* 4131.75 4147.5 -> 0.6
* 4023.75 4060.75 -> 0.2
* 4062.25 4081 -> 0.5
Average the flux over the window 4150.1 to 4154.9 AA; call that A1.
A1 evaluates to 22.6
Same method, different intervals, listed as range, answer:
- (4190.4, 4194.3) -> 24.9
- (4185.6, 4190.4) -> 23.8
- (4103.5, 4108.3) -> 15.7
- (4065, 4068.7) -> 25.5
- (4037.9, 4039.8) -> 24.7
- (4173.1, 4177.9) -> 24.7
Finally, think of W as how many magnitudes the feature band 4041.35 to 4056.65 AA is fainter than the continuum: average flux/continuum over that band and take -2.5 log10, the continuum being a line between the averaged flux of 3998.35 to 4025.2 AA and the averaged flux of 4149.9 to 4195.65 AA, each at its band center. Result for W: 0.04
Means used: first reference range 26.1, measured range 24.7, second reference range 24.1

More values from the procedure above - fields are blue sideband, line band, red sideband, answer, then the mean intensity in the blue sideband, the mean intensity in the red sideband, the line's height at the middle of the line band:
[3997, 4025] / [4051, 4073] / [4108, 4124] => -0.07 mag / 26.2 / 21.3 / 23.8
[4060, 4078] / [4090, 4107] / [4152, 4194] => 0.36 mag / 24.6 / 24.1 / 24.5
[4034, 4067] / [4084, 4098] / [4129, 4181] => 0.20 mag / 25.6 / 23.9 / 25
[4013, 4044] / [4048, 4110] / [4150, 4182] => 0.13 mag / 26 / 24.1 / 25.3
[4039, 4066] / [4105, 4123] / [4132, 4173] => 0.20 mag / 25.3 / 24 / 24.5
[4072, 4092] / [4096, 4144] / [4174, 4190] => 0.11 mag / 23.3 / 23.5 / 23.4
